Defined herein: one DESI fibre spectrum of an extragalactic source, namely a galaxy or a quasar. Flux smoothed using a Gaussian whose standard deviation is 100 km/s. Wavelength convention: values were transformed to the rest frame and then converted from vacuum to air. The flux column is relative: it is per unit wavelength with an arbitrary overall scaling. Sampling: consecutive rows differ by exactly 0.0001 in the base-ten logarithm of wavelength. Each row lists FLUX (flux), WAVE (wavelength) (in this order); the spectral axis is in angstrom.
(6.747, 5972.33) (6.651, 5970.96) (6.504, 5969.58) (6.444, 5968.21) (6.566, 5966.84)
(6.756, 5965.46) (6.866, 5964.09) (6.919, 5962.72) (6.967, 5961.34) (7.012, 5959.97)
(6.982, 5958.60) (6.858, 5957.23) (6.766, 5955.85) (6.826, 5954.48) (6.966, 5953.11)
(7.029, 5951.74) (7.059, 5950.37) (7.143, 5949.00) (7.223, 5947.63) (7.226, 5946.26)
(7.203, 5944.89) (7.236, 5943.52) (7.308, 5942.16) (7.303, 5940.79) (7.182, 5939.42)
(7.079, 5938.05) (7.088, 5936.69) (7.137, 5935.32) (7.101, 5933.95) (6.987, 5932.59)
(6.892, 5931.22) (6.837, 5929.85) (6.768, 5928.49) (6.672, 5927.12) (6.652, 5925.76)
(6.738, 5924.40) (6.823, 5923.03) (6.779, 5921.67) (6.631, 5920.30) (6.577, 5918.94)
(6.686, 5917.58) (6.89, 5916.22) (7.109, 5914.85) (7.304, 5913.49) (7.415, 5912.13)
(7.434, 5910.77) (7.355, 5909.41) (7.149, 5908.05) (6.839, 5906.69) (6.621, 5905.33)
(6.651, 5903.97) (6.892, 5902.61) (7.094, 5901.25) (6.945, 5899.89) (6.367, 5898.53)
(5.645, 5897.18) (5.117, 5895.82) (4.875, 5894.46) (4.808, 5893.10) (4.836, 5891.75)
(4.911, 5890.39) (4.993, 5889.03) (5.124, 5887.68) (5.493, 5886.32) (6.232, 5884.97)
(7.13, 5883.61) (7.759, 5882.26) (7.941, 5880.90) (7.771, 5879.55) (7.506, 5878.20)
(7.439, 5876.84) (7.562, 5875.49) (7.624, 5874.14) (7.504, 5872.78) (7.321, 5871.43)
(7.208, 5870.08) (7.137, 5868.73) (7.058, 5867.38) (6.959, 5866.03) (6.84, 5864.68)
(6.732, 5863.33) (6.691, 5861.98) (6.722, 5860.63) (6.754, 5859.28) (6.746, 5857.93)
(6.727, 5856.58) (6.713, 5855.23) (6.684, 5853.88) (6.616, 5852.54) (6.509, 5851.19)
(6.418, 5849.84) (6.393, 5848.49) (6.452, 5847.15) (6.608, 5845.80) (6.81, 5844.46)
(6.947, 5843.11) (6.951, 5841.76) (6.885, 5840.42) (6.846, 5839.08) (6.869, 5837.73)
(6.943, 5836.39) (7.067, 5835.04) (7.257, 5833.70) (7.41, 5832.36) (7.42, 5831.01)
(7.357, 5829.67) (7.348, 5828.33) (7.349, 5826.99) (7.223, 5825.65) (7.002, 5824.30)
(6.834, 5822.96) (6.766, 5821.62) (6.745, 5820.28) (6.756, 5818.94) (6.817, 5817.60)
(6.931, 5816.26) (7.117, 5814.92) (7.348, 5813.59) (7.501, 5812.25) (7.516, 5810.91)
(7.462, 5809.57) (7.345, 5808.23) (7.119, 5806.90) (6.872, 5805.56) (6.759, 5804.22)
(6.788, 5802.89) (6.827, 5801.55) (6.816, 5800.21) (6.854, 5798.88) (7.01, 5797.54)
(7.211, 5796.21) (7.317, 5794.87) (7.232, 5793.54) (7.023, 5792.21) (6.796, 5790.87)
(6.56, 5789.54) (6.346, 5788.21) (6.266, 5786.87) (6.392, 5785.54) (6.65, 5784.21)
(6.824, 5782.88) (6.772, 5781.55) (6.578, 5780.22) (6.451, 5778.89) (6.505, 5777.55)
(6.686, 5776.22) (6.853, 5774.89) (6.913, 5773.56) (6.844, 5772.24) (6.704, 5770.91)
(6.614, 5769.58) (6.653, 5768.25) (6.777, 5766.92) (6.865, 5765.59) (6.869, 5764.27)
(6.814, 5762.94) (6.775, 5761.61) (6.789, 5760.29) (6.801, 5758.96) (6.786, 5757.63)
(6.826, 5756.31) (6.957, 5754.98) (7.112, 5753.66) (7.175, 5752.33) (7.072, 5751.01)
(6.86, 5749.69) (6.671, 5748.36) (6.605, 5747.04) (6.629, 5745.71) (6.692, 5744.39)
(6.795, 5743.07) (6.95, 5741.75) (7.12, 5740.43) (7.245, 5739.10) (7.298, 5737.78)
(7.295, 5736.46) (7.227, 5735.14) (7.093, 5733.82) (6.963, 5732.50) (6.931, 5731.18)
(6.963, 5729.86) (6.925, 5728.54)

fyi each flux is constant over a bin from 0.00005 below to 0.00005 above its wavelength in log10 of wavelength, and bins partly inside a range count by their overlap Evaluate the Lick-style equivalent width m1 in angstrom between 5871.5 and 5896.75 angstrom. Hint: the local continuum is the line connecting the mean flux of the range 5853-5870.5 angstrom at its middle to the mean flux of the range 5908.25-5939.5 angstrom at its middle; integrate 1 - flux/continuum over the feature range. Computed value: 1.8 angstrom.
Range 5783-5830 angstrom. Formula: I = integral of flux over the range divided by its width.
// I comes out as 6.97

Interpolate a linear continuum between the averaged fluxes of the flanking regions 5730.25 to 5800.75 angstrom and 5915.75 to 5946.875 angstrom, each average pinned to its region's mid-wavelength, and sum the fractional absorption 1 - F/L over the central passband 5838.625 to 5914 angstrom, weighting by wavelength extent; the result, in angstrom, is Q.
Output 2.59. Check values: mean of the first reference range 6.85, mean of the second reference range 6.95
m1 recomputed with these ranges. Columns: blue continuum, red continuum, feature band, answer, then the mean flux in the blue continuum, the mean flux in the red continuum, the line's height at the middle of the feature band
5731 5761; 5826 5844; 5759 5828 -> 1.6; 6.95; 7.12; 7.04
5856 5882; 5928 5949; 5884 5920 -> 4.3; 7.18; 7.11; 7.15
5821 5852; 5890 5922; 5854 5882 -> -1.8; 6.94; 6.47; 6.72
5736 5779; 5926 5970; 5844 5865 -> 0.8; 6.85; 6.97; 6.91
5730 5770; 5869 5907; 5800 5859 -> -2.4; 6.91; 6.51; 6.68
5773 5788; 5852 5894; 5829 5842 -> -0.9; 6.61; 6.69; 6.66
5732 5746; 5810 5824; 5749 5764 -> 0.3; 7.04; 7.04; 7.04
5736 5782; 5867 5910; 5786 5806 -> -0.2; 6.84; 6.59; 6.76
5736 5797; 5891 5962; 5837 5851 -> 0.2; 6.82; 6.79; 6.81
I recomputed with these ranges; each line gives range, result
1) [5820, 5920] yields 6.77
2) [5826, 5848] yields 7.03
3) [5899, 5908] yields 6.85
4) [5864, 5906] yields 6.56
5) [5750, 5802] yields 6.8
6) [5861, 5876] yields 7.14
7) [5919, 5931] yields 6.73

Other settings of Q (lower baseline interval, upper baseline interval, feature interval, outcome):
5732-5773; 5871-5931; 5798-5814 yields -0.7 angstrom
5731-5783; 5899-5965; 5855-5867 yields 0.3 angstrom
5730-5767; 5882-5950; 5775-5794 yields 0.6 angstrom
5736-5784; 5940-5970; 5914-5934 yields 0.4 angstrom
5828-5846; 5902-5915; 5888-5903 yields 3.0 angstrom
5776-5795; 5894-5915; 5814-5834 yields -1.2 angstrom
